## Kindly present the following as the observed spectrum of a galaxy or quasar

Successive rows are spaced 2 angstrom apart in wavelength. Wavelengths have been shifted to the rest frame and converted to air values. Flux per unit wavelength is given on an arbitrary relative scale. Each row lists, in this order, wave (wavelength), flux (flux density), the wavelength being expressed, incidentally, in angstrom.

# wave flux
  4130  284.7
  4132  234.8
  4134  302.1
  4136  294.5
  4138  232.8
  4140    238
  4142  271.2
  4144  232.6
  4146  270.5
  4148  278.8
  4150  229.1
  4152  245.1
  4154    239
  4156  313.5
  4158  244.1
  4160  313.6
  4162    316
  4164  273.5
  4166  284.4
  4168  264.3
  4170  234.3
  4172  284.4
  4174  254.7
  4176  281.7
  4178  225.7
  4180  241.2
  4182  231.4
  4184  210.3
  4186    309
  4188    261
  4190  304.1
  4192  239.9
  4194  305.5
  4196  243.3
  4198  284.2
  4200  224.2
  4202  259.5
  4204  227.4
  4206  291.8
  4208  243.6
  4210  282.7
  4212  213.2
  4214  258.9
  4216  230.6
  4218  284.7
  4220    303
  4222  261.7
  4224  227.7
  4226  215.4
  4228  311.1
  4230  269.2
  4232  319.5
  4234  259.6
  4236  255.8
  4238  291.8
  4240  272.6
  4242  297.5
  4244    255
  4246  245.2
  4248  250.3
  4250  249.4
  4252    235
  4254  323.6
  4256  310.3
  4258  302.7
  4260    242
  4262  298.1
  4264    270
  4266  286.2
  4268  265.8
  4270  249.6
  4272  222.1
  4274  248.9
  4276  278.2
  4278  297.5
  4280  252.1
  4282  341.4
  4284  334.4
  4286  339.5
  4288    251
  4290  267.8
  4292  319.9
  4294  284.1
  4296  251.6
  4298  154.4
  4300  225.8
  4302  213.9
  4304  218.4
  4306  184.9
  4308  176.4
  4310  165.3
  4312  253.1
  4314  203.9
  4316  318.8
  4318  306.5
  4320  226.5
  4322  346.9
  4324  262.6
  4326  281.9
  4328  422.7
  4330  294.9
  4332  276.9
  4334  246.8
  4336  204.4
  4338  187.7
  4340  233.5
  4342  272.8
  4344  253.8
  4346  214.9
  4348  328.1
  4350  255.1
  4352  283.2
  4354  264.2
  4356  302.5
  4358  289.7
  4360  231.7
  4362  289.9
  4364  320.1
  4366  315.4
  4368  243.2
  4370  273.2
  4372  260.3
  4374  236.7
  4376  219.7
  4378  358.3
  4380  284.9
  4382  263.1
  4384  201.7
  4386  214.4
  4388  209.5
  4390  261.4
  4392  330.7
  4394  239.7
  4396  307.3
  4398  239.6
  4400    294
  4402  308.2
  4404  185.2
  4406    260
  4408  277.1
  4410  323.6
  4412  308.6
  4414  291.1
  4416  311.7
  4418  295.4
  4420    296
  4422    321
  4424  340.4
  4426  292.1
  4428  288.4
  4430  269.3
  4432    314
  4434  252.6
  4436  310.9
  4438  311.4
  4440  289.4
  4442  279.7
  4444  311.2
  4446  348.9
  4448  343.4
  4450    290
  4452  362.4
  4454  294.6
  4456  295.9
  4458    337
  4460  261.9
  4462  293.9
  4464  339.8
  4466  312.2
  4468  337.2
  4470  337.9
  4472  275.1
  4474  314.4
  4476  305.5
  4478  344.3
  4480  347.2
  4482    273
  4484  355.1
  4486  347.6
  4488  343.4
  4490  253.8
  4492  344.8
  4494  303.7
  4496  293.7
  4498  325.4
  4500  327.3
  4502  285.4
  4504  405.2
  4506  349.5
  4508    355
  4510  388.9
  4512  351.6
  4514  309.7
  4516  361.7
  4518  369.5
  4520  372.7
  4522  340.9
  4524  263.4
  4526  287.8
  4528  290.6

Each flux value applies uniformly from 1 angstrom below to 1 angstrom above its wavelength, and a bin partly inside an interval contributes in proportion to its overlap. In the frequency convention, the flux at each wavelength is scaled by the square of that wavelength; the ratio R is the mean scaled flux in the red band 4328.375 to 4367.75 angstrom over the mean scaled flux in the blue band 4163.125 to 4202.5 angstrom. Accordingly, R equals 1.11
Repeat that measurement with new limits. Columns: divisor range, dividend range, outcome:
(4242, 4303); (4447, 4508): 1.31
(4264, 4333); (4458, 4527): 1.34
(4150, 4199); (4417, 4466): 1.30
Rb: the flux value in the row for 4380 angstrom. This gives 284.9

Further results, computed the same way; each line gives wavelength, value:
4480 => 347.2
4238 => 291.8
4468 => 337.2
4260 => 242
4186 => 309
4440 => 289.4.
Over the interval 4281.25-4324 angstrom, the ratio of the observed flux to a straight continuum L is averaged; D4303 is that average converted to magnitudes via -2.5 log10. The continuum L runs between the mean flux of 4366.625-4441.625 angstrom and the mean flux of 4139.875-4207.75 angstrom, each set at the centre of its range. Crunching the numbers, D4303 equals 0.06 mag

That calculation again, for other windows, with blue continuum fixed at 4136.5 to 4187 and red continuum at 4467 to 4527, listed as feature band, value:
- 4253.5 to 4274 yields 0.028 mag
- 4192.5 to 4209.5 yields 0.037 mag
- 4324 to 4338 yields 0.062 mag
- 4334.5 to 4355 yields 0.193 mag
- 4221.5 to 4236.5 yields 0.038 mag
